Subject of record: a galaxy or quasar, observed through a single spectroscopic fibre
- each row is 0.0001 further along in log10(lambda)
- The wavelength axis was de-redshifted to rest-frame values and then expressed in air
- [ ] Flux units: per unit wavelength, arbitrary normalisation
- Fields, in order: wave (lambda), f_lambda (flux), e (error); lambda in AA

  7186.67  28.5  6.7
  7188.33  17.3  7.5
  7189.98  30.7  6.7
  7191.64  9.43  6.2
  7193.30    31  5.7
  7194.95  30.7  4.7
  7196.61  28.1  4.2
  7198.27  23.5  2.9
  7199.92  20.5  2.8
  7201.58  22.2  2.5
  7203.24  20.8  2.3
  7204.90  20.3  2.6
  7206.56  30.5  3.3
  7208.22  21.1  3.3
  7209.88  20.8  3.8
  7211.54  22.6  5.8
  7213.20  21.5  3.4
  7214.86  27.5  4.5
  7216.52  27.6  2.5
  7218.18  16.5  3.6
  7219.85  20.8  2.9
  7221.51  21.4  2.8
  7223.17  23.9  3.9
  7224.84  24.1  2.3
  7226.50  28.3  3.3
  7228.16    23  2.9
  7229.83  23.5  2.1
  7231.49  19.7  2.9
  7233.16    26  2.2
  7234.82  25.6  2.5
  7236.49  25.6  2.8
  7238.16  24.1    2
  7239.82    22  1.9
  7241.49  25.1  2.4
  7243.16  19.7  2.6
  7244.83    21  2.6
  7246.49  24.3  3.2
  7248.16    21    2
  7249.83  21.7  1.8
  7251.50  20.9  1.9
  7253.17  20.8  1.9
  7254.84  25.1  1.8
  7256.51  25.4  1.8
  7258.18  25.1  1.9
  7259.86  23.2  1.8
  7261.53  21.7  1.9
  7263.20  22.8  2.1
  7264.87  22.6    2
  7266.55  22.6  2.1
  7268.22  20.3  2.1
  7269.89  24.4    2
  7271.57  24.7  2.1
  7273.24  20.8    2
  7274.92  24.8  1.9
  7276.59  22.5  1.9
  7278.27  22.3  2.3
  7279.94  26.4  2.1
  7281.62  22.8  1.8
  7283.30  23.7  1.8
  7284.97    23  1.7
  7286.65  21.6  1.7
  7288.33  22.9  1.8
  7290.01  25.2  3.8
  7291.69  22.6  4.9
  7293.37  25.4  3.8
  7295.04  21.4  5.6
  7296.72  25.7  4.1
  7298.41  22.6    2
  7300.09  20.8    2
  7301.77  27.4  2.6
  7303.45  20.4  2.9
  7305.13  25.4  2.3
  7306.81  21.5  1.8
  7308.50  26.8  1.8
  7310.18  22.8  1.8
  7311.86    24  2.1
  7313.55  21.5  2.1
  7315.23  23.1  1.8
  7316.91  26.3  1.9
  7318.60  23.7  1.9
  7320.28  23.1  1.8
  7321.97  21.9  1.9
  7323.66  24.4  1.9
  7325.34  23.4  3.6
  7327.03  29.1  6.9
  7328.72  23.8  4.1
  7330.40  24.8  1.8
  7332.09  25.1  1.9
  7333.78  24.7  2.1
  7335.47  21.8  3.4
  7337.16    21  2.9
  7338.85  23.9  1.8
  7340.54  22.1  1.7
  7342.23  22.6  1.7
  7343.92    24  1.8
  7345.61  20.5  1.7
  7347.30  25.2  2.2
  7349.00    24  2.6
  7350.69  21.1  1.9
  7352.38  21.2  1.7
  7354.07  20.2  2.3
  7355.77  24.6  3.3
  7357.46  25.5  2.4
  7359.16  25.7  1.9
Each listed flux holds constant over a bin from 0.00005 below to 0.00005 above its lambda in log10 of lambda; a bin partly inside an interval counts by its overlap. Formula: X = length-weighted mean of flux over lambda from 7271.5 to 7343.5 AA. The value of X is 23.6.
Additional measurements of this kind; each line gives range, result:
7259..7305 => 23.2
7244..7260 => 22.8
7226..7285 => 23.2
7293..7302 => 23.6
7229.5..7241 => 23.8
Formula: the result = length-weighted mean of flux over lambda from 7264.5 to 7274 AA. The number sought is 22.6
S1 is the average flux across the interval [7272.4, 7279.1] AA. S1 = 22.6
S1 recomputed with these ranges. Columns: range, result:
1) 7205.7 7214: 23.3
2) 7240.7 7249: 22.2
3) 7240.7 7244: 22.3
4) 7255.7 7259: 25.3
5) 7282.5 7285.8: 23.4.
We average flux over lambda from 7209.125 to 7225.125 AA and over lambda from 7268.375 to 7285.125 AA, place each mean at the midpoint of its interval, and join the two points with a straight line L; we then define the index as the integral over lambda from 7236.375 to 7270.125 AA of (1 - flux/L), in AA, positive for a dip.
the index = 0.5 AA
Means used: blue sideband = 22.6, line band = 22.7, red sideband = 23.4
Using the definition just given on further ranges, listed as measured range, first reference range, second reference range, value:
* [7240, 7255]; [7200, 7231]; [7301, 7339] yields 0.8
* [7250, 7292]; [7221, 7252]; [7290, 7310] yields 0.7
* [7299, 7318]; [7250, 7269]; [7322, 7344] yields -0.1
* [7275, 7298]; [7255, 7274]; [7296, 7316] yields -0.2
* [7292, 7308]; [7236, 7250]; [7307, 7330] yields 0.2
